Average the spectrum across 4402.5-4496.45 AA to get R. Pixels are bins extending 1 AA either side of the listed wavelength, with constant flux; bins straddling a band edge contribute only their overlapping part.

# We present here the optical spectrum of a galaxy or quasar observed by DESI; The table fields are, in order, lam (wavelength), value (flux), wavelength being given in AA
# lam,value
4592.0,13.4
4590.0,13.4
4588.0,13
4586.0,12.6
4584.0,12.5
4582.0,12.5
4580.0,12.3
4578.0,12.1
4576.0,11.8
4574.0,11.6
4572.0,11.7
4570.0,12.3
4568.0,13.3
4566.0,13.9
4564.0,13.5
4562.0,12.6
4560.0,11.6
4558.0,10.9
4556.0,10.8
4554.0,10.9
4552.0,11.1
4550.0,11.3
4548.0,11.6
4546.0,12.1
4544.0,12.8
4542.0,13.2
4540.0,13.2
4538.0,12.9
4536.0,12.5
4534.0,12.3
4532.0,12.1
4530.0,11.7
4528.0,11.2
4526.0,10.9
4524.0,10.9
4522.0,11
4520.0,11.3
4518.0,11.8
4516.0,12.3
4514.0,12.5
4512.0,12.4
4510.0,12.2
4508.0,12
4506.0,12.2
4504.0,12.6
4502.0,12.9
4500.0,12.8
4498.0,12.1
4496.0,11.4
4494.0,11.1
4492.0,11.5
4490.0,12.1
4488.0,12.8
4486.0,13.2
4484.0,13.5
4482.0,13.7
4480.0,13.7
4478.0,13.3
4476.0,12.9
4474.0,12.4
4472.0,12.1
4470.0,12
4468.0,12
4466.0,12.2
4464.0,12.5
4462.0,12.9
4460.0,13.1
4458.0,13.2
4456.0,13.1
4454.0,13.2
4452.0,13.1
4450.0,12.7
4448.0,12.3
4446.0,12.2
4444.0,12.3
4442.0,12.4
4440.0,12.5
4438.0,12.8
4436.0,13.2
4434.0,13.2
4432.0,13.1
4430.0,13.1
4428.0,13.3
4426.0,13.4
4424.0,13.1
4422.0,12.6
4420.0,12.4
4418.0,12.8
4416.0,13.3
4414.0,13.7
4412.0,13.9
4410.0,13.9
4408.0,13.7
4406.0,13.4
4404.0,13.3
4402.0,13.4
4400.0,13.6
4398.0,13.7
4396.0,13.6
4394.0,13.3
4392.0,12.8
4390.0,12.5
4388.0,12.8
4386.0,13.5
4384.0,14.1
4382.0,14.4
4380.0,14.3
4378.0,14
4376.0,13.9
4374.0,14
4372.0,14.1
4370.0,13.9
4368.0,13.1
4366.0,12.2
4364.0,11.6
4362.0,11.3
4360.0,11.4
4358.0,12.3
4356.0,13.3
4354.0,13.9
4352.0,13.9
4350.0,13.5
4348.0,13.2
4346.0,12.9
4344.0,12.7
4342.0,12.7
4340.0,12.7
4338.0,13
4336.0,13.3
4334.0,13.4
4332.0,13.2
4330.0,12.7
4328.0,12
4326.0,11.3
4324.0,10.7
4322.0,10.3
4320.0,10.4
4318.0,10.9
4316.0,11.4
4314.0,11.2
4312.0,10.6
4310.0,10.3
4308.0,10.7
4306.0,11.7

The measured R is 12.9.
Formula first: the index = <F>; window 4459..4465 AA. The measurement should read 12.8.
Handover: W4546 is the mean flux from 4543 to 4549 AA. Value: 12.2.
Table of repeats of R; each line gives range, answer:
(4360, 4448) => 13.2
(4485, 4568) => 12.1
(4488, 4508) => 12.1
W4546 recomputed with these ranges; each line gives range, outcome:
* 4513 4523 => 11.8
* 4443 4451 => 12.4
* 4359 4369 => 11.9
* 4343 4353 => 13.2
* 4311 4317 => 11.1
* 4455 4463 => 13.1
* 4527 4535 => 11.8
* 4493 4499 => 11.5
